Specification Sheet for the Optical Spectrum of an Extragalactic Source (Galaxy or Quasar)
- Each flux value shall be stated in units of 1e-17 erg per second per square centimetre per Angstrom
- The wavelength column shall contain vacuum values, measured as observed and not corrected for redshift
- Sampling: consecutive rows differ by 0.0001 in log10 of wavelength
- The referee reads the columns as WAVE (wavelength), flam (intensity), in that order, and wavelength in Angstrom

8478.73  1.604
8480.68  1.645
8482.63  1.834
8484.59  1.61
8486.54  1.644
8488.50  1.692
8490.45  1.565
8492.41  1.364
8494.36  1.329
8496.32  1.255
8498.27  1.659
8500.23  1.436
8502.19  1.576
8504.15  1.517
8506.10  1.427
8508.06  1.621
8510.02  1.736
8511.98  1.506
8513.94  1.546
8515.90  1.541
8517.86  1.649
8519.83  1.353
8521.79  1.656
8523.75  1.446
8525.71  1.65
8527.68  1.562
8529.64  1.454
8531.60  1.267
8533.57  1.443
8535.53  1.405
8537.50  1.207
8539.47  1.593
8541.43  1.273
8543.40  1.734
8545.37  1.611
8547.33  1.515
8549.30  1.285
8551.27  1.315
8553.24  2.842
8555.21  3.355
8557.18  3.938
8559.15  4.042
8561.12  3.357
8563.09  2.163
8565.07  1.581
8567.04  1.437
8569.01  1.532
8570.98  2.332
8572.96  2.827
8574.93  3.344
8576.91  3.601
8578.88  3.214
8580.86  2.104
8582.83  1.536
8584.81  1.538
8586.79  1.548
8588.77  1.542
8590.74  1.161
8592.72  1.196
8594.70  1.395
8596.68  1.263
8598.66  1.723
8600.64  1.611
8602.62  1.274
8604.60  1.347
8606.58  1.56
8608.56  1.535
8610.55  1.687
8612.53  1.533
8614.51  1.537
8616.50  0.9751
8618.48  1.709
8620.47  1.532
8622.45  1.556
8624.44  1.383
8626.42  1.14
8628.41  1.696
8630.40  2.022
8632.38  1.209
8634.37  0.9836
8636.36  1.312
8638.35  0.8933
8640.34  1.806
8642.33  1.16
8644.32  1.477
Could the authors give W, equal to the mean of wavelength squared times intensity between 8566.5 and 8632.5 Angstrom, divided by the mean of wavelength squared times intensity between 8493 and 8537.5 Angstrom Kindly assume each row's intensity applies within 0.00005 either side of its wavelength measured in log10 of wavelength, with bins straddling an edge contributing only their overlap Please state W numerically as 1.18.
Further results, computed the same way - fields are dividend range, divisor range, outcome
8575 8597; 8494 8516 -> 1.28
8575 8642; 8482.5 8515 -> 1.06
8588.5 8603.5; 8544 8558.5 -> 0.61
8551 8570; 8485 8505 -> 1.75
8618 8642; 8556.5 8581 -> 0.53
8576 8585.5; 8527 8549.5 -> 1.68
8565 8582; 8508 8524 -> 1.61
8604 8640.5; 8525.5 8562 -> 0.73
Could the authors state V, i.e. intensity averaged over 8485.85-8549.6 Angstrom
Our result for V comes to 1.5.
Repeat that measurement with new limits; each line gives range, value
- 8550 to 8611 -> 2.09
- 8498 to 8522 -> 1.55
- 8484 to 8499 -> 1.51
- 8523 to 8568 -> 1.94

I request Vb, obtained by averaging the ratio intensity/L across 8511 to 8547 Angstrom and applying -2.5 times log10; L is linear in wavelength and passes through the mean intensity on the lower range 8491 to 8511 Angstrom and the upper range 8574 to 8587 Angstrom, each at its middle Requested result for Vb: 0.22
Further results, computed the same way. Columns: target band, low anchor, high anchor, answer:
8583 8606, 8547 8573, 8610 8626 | 0.28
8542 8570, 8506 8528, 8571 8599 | -0.23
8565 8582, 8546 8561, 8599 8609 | -0.16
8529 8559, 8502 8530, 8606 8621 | -0.22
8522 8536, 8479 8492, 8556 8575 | 0.42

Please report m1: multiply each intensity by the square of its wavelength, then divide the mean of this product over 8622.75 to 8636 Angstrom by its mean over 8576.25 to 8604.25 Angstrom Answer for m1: 0.82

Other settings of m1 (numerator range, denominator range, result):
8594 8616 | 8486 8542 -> 1.01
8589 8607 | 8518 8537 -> 0.96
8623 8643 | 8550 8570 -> 0.55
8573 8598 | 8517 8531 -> 1.31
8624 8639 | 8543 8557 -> 0.66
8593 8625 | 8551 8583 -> 0.56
